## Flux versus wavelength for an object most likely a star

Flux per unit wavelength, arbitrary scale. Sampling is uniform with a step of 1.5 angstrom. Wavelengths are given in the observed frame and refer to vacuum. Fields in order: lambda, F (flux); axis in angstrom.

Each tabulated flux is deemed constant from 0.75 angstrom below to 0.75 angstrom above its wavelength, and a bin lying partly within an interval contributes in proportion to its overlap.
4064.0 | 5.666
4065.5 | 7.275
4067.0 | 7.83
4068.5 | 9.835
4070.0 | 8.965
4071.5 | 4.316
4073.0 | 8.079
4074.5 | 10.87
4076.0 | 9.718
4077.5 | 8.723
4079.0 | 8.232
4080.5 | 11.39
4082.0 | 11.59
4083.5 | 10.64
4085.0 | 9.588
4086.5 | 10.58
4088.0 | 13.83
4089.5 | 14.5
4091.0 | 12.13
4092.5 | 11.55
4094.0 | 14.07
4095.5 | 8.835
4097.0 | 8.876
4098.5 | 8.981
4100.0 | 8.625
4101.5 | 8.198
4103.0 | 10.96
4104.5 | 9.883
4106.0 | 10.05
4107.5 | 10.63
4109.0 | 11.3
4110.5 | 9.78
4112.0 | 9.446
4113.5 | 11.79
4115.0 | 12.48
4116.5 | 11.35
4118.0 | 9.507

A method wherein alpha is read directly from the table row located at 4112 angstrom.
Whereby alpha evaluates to 9.446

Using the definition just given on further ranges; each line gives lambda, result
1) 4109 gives 11.3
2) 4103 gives 10.96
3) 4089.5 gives 14.5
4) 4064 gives 5.666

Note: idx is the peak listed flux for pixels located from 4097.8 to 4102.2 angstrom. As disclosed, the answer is 8.981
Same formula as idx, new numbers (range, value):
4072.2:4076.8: 10.87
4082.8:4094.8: 14.5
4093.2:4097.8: 14.07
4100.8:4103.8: 10.96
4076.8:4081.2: 11.39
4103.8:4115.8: 12.48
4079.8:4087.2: 11.59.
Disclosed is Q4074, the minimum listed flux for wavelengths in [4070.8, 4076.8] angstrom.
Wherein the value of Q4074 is 4.316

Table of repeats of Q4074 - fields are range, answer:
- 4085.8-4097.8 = 8.835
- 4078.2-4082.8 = 8.232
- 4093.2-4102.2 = 8.198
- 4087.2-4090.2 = 13.83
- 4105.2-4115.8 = 9.446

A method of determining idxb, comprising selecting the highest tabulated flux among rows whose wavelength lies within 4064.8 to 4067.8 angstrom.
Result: 7.83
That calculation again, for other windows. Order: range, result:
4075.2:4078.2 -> 9.718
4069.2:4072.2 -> 8.965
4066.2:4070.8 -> 9.835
